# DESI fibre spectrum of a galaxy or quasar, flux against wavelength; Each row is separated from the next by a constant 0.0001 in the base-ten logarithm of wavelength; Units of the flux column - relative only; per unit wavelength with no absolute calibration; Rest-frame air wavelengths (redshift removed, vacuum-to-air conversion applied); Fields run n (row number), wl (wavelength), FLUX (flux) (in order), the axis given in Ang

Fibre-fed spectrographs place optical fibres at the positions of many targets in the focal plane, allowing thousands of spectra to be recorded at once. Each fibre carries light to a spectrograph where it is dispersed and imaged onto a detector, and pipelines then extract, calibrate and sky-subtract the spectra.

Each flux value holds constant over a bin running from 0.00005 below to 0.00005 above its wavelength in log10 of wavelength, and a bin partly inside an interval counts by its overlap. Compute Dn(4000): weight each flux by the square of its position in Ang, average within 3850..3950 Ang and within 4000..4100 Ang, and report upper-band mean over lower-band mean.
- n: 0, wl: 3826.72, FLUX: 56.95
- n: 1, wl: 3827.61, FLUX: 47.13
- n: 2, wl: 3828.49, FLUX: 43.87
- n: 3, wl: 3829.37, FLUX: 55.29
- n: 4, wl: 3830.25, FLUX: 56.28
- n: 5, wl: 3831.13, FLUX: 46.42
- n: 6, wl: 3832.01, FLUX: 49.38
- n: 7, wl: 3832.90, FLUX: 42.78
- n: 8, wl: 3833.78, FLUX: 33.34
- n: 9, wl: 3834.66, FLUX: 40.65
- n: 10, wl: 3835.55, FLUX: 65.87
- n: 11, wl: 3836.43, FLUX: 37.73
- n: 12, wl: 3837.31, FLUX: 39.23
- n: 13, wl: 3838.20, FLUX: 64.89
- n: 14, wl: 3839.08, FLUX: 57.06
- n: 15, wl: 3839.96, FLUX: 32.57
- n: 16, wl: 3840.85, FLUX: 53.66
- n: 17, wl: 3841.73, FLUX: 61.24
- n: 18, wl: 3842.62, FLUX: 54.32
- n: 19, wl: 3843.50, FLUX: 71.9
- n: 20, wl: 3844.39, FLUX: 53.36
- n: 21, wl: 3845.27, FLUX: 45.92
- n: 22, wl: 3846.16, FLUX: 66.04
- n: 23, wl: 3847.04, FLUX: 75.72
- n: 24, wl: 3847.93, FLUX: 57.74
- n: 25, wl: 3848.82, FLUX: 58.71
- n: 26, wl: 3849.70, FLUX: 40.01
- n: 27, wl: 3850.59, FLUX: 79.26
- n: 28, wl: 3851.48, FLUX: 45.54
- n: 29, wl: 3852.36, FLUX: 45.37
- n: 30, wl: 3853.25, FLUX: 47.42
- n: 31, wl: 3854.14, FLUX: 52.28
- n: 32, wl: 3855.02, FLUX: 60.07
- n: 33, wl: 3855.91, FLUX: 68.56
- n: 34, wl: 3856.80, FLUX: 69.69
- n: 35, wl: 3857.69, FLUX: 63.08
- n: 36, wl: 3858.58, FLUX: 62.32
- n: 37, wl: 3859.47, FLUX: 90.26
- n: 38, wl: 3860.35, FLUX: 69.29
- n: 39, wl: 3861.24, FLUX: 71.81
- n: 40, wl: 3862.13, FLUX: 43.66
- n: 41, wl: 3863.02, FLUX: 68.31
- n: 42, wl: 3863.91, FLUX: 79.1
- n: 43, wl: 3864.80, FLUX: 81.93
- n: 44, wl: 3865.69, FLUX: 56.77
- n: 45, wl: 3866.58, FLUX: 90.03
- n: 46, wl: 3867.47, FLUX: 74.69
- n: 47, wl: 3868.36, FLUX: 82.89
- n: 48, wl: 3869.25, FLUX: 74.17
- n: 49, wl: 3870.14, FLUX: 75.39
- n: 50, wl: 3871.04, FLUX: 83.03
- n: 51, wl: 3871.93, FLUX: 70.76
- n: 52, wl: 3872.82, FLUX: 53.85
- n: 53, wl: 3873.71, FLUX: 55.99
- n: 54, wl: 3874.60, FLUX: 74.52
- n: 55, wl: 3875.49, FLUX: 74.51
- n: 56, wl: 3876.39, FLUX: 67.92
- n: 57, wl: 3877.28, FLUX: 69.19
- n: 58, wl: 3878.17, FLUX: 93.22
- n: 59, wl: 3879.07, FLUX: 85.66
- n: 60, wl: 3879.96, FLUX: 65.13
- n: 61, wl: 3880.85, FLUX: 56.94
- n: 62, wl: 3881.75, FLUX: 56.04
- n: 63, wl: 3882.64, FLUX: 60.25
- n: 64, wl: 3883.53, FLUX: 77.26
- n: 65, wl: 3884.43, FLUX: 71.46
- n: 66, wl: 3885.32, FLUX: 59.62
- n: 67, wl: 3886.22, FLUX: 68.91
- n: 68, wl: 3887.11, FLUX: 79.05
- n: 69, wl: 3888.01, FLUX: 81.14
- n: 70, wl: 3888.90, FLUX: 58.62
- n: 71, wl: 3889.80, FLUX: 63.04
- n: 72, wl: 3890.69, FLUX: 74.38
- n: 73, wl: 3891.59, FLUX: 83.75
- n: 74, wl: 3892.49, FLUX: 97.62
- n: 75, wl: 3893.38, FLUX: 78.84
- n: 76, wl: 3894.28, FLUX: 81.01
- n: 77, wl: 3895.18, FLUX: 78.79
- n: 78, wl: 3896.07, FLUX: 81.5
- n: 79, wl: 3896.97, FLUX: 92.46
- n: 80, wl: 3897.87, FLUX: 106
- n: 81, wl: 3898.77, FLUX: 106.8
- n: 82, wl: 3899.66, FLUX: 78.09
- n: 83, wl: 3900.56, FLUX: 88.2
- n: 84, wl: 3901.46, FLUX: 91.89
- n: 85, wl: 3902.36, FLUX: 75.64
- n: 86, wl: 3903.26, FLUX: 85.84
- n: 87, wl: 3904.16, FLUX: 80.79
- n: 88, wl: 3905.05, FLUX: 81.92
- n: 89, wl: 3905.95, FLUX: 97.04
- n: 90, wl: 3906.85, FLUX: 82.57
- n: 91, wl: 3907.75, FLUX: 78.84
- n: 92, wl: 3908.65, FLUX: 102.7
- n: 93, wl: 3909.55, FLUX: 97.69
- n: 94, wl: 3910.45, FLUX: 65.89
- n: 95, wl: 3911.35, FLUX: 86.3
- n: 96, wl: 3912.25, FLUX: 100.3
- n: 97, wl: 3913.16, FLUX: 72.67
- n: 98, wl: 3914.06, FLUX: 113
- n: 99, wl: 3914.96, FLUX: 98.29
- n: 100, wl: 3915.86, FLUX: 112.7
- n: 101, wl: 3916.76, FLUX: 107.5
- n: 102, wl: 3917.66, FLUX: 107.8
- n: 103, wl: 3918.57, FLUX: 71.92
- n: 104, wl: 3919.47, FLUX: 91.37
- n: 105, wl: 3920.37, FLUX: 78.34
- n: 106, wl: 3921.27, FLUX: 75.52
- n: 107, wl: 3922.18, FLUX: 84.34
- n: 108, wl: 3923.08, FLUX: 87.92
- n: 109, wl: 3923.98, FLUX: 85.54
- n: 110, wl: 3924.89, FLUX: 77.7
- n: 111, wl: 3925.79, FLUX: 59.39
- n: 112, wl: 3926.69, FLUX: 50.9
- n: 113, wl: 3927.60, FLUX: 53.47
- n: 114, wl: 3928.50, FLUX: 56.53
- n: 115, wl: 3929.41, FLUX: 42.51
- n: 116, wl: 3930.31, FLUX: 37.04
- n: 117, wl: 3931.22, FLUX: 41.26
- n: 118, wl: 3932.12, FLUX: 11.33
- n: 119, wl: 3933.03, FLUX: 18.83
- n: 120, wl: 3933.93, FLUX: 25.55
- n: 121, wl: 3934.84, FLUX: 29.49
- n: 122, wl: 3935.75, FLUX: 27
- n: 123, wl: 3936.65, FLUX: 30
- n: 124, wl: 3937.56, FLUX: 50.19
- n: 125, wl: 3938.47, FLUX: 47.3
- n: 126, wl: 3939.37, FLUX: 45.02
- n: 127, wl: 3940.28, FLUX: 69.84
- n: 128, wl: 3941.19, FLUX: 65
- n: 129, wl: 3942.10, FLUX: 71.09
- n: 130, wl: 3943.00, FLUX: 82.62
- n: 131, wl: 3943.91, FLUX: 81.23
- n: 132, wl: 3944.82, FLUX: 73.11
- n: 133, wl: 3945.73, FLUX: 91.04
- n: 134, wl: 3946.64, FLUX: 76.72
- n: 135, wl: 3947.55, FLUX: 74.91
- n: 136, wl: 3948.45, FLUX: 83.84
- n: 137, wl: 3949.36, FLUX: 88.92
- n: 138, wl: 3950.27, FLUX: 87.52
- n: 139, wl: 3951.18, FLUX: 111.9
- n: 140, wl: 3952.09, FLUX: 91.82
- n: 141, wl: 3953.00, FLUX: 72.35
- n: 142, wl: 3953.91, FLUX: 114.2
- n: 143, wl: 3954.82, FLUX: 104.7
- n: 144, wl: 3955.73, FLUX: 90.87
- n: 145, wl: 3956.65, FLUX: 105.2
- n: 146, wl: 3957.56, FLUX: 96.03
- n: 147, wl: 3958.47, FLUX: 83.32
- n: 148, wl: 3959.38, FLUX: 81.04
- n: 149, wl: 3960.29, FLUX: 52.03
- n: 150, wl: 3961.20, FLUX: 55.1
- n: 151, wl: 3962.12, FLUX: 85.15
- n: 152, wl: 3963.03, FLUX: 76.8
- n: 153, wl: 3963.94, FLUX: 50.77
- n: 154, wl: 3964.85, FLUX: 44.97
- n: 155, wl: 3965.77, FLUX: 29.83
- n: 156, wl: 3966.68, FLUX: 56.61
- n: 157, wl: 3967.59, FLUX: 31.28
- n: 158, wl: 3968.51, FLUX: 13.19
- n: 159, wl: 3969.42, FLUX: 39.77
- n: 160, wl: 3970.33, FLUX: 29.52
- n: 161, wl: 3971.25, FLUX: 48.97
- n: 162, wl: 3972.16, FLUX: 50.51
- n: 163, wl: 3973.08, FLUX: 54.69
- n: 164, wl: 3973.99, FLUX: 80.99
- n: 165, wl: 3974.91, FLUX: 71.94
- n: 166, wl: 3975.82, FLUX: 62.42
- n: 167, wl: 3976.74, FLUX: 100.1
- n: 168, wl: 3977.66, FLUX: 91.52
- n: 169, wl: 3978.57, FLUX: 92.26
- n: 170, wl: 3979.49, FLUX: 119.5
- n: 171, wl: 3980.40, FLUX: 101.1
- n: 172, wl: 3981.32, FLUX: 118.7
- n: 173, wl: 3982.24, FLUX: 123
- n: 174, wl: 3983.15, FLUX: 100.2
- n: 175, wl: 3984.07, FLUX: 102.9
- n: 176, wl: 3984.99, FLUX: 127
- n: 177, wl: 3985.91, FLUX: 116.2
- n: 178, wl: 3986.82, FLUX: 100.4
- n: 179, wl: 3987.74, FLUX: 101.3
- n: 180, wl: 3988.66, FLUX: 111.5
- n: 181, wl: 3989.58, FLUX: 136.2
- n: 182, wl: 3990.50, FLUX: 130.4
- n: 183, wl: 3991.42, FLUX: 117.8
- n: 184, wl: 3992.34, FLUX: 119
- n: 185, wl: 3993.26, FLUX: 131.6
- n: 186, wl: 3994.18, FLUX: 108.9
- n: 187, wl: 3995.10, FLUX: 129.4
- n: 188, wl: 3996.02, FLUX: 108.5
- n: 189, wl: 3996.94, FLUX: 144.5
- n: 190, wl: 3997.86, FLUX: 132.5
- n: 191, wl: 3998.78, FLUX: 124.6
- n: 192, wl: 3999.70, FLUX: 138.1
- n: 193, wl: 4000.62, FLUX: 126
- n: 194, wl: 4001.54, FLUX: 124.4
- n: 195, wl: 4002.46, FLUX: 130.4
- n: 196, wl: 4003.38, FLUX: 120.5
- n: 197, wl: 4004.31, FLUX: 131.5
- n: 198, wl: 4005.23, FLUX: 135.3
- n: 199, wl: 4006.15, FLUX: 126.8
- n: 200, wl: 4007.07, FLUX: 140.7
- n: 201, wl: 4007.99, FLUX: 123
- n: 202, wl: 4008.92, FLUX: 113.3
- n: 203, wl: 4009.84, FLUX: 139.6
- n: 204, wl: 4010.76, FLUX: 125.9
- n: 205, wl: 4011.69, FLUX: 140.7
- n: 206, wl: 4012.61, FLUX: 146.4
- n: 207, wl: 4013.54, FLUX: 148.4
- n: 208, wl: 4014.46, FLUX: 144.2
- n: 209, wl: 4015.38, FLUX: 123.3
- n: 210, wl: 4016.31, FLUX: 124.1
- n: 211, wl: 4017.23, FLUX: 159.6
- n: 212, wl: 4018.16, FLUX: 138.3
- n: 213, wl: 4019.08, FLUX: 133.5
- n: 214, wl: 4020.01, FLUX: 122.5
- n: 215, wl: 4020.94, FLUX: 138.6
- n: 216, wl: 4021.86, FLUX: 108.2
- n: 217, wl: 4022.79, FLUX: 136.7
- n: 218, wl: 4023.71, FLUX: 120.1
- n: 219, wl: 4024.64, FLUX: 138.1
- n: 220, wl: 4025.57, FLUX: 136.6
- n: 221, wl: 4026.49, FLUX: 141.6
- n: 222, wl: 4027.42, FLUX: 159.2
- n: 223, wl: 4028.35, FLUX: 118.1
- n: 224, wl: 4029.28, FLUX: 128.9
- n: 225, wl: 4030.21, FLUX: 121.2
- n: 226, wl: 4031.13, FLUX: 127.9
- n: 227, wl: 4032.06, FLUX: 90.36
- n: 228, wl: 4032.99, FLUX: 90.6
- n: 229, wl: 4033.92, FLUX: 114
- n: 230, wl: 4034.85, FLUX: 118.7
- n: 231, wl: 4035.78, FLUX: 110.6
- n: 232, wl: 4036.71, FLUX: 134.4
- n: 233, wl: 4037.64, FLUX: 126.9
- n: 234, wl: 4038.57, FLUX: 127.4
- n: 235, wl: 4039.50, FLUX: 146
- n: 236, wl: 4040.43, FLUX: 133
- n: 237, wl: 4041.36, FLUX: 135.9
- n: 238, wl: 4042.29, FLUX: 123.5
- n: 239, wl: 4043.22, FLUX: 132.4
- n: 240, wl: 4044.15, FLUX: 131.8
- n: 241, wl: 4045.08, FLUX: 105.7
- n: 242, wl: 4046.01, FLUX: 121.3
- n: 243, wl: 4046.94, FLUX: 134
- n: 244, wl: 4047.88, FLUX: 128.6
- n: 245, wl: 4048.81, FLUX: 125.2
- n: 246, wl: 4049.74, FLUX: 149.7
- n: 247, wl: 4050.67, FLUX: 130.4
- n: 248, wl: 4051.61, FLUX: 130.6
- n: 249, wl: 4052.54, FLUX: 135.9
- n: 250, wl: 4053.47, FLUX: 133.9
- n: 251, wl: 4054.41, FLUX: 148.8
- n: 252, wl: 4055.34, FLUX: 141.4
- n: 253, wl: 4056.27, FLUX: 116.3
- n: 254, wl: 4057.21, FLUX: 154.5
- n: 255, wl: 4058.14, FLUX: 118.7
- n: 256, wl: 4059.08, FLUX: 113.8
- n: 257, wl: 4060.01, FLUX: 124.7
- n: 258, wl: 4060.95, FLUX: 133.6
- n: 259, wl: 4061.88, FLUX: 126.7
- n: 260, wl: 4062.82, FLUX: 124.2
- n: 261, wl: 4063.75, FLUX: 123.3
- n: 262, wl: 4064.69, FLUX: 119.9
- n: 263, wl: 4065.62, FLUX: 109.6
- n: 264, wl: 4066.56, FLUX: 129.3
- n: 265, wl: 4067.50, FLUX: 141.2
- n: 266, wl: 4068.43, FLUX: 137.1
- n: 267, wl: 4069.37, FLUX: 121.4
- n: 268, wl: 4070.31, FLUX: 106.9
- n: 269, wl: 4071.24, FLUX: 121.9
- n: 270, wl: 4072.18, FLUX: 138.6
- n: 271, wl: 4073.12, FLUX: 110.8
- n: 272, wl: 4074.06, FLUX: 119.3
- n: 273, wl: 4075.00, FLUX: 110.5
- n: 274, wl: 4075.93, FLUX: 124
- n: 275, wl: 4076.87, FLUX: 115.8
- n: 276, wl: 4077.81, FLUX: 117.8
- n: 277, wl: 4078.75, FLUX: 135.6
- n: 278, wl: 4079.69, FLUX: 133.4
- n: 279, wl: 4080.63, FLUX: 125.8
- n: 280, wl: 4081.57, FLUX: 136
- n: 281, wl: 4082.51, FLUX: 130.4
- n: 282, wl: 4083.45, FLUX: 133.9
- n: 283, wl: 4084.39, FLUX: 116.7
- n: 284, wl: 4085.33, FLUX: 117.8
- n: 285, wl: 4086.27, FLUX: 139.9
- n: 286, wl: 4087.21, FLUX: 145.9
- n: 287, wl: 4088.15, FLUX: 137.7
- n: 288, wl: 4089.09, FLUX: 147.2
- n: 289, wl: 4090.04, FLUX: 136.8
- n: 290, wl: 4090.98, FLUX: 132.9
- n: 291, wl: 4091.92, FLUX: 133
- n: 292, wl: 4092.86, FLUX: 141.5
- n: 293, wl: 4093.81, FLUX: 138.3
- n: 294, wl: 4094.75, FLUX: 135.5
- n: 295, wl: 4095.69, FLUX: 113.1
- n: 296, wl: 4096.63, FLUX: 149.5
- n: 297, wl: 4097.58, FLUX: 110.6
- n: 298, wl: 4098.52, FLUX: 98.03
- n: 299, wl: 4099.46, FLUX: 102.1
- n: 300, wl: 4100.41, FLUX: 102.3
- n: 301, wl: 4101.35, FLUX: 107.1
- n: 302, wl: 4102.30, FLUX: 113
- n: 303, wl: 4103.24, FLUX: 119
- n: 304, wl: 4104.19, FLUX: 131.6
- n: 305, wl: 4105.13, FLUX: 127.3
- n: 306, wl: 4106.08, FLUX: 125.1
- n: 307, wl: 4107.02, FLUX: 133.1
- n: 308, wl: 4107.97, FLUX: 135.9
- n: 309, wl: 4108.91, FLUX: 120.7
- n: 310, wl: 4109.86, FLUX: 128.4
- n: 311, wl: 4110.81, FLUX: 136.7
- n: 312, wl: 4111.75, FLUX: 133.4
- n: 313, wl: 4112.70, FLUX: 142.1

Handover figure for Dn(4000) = 1.9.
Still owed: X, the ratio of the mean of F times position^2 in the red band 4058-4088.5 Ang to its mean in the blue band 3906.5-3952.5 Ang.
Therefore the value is 1.9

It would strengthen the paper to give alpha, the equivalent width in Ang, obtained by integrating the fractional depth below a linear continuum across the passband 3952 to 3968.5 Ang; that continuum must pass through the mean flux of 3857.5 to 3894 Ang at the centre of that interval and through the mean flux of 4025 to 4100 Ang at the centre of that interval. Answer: 4.30 Ang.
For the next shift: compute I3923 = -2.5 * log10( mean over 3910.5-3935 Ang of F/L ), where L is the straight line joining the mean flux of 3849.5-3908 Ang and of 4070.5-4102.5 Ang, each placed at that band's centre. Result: 0.20 mag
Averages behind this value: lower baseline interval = 73.5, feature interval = 69.9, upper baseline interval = 126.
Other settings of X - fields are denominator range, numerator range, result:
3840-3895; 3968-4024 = 1.79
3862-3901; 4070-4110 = 1.85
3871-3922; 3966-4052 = 1.51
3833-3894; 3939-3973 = 1.13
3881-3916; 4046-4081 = 1.67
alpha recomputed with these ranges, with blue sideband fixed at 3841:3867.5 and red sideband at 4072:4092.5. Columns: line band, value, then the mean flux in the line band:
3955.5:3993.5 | 5.7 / 83.8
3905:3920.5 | -2.3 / 92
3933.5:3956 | 4.6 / 71.4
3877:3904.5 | -1.7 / 78.3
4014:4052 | -4.5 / 128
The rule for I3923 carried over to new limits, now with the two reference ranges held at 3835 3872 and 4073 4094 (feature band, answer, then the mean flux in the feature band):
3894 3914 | -0.13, 87.5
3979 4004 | -0.17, 120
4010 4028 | -0.22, 136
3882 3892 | 0.03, 70.4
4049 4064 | -0.08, 132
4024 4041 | -0.10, 126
